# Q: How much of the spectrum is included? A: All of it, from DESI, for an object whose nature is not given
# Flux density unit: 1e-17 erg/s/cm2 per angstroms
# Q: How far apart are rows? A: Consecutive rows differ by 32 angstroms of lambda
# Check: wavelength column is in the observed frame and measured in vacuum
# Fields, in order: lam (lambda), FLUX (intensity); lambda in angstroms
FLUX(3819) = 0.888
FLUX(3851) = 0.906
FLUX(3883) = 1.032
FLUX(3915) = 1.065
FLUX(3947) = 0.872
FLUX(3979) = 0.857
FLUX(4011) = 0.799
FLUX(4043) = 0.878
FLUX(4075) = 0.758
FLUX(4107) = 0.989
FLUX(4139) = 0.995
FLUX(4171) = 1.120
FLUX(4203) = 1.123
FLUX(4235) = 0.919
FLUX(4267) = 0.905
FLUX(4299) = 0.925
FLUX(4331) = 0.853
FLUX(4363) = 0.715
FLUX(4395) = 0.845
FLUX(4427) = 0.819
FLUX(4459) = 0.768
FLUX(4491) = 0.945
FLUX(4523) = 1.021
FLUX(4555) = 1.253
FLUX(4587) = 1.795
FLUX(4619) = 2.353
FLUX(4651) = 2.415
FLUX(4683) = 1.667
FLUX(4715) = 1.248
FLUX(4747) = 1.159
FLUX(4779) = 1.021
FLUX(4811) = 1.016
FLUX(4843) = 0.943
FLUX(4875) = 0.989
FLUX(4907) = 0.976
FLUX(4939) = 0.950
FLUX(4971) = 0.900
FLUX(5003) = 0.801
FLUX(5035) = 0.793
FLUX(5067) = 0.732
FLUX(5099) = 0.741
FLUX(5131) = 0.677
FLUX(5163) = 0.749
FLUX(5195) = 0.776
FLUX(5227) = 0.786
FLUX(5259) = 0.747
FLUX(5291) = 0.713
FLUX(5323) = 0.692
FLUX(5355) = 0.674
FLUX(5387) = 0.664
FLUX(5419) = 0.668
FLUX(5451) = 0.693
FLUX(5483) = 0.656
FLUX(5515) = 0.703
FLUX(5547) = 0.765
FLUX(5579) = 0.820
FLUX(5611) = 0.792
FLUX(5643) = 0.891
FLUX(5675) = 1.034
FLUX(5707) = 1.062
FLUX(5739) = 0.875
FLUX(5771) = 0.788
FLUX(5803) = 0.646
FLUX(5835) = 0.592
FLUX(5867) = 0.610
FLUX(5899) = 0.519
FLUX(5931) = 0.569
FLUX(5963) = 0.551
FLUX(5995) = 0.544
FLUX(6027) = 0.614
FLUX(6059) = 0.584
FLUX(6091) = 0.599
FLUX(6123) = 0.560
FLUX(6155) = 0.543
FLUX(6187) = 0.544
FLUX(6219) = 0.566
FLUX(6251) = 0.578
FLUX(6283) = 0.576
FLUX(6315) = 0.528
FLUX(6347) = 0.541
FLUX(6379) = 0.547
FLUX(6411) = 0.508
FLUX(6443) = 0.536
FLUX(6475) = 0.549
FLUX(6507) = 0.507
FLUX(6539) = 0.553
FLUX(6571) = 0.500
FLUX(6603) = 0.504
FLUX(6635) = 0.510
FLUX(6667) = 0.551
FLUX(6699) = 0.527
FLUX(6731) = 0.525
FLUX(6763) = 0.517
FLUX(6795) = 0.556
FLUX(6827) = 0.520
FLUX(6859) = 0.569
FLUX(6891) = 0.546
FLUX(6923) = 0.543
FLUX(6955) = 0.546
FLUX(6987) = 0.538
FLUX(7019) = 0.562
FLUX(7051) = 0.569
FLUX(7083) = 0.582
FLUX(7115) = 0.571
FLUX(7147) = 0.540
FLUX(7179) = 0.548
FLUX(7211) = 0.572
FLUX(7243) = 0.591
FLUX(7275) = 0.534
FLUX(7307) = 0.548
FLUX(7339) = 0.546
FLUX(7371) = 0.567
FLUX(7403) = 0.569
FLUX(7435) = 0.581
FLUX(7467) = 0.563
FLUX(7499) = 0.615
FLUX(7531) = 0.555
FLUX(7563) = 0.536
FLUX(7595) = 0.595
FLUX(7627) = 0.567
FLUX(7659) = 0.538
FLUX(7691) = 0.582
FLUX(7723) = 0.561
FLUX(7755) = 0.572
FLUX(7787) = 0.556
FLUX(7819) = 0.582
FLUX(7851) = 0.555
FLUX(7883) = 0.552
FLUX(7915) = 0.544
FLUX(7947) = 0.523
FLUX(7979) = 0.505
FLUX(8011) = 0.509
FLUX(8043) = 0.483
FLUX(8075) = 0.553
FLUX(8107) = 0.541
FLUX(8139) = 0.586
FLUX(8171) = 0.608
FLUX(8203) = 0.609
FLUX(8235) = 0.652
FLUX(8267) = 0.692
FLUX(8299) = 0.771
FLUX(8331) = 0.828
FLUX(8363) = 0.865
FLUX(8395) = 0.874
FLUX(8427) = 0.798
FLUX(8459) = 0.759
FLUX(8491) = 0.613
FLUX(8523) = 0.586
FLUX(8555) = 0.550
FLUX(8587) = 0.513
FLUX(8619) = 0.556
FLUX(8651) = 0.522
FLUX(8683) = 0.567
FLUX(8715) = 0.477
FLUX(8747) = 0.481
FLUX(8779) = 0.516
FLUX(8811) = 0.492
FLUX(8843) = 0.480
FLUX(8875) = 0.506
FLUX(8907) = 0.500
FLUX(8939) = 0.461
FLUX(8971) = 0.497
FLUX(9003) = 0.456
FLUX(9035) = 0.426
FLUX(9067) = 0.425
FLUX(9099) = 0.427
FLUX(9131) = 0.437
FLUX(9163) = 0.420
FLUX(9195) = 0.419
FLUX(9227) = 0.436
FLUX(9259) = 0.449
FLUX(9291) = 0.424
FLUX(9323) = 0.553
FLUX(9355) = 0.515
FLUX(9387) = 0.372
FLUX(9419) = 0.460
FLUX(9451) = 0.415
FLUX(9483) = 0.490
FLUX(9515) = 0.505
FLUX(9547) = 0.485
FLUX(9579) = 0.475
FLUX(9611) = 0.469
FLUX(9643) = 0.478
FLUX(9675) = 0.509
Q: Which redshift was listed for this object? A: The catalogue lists 1.99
